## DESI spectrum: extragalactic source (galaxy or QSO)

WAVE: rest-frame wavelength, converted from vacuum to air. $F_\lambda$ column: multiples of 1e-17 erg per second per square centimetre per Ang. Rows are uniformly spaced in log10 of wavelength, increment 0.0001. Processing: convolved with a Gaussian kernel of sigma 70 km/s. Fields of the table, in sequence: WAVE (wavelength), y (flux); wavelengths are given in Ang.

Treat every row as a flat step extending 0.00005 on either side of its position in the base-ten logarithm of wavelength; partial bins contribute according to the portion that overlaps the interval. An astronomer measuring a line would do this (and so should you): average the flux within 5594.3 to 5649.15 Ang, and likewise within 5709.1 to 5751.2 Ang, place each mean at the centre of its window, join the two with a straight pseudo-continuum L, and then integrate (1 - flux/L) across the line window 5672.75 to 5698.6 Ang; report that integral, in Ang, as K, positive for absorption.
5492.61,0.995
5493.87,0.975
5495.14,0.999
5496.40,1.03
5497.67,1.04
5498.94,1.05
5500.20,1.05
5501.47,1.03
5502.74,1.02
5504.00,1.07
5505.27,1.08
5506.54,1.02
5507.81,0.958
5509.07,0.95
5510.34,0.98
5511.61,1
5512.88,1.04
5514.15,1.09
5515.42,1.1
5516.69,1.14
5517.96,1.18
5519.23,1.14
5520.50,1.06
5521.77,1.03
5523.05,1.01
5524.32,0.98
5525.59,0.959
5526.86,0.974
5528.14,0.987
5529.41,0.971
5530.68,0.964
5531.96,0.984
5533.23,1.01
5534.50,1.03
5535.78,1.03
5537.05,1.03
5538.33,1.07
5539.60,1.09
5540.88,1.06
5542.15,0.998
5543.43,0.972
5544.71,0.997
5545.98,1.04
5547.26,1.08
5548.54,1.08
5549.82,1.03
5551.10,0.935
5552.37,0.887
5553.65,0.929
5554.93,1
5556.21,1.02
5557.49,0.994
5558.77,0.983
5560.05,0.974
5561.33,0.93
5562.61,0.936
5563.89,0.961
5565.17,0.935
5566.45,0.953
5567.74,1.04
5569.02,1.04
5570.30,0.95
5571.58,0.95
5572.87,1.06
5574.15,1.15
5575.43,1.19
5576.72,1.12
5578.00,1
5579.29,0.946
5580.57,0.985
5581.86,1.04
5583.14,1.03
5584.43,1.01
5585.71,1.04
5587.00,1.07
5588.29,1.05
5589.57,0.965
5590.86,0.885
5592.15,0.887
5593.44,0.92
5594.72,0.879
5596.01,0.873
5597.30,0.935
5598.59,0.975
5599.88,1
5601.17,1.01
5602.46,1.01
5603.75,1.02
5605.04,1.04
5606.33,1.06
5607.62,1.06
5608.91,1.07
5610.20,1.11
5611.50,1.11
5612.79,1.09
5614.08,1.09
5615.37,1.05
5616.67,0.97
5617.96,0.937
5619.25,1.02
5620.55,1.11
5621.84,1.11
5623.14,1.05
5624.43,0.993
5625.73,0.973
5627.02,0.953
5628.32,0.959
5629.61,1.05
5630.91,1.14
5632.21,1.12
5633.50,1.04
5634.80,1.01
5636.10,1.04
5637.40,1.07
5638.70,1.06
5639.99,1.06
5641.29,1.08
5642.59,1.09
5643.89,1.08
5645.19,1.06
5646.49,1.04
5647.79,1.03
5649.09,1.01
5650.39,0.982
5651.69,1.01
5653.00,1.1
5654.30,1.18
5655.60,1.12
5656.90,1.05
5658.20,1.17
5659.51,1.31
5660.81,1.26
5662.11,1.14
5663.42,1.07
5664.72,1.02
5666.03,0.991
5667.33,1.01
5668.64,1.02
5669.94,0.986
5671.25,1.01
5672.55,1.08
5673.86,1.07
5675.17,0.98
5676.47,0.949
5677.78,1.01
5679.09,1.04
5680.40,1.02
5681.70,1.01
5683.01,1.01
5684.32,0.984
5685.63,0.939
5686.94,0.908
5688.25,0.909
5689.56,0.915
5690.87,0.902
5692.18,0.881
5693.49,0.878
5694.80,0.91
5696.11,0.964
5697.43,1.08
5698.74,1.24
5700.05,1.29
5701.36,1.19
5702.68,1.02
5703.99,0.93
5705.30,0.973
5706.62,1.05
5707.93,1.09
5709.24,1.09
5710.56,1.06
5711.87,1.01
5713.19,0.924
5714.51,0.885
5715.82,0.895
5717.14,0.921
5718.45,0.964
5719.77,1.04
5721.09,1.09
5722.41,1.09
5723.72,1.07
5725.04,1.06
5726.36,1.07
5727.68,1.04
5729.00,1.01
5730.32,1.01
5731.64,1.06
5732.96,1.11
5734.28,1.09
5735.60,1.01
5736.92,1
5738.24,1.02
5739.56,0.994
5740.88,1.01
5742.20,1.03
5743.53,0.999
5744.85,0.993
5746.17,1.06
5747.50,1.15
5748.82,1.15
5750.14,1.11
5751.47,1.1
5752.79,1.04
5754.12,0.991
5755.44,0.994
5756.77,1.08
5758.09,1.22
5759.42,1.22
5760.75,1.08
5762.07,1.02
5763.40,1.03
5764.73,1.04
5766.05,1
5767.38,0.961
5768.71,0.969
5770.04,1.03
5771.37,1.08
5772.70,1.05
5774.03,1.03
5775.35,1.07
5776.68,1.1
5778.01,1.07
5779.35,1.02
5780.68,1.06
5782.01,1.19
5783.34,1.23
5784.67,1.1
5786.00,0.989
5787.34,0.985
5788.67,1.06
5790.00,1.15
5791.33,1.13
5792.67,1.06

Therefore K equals 1.5 Ang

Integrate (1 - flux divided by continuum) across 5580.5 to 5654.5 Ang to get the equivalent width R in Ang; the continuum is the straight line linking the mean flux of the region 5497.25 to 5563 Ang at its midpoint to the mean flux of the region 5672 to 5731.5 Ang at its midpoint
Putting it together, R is -0.9 Ang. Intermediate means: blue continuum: 1.02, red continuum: 1.01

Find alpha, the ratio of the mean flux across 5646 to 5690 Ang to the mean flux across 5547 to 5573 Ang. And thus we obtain 1.06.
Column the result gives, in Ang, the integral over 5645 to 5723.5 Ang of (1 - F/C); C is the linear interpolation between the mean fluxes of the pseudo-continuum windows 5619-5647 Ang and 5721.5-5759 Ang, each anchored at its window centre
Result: 1.8 Ang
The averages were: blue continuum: 1.05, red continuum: 1.06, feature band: 1.03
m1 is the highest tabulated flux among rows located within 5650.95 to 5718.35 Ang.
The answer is 1.31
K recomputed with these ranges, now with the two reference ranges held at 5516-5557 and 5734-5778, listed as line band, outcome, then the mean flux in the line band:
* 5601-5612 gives -0.26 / 1.06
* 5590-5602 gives 1.14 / 0.931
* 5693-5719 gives 0.64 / 1.02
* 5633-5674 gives -1.30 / 1.07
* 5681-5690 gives 0.75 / 0.955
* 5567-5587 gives -0.21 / 1.04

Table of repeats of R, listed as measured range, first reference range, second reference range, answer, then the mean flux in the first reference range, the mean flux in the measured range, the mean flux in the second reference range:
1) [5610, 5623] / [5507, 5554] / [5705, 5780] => -0.4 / 1.02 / 1.06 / 1.04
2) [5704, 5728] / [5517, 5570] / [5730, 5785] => 0.8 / 1.01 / 1.02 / 1.06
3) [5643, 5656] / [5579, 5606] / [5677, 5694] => -1.3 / 0.981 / 1.06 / 0.955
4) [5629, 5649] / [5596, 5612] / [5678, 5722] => -0.9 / 1.03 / 1.06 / 1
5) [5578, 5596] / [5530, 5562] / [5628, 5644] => 1.0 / 1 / 0.975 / 1.06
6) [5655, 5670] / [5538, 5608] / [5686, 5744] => -1.3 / 1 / 1.1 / 1.02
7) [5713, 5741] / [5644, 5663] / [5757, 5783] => 1.6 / 1.1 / 1.02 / 1.07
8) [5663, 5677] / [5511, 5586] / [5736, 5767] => 0.3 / 1.02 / 1.02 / 1.06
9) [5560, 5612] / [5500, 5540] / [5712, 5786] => 1.6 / 1.03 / 1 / 1.05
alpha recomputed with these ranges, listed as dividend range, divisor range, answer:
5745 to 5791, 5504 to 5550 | 1.04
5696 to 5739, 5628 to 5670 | 0.97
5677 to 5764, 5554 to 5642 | 1.01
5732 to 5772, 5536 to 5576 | 1.04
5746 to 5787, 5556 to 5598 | 1.08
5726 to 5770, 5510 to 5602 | 1.04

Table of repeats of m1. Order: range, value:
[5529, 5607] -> 1.19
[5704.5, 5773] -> 1.22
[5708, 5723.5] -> 1.09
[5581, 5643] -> 1.14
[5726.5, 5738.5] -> 1.11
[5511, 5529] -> 1.18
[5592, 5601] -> 1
